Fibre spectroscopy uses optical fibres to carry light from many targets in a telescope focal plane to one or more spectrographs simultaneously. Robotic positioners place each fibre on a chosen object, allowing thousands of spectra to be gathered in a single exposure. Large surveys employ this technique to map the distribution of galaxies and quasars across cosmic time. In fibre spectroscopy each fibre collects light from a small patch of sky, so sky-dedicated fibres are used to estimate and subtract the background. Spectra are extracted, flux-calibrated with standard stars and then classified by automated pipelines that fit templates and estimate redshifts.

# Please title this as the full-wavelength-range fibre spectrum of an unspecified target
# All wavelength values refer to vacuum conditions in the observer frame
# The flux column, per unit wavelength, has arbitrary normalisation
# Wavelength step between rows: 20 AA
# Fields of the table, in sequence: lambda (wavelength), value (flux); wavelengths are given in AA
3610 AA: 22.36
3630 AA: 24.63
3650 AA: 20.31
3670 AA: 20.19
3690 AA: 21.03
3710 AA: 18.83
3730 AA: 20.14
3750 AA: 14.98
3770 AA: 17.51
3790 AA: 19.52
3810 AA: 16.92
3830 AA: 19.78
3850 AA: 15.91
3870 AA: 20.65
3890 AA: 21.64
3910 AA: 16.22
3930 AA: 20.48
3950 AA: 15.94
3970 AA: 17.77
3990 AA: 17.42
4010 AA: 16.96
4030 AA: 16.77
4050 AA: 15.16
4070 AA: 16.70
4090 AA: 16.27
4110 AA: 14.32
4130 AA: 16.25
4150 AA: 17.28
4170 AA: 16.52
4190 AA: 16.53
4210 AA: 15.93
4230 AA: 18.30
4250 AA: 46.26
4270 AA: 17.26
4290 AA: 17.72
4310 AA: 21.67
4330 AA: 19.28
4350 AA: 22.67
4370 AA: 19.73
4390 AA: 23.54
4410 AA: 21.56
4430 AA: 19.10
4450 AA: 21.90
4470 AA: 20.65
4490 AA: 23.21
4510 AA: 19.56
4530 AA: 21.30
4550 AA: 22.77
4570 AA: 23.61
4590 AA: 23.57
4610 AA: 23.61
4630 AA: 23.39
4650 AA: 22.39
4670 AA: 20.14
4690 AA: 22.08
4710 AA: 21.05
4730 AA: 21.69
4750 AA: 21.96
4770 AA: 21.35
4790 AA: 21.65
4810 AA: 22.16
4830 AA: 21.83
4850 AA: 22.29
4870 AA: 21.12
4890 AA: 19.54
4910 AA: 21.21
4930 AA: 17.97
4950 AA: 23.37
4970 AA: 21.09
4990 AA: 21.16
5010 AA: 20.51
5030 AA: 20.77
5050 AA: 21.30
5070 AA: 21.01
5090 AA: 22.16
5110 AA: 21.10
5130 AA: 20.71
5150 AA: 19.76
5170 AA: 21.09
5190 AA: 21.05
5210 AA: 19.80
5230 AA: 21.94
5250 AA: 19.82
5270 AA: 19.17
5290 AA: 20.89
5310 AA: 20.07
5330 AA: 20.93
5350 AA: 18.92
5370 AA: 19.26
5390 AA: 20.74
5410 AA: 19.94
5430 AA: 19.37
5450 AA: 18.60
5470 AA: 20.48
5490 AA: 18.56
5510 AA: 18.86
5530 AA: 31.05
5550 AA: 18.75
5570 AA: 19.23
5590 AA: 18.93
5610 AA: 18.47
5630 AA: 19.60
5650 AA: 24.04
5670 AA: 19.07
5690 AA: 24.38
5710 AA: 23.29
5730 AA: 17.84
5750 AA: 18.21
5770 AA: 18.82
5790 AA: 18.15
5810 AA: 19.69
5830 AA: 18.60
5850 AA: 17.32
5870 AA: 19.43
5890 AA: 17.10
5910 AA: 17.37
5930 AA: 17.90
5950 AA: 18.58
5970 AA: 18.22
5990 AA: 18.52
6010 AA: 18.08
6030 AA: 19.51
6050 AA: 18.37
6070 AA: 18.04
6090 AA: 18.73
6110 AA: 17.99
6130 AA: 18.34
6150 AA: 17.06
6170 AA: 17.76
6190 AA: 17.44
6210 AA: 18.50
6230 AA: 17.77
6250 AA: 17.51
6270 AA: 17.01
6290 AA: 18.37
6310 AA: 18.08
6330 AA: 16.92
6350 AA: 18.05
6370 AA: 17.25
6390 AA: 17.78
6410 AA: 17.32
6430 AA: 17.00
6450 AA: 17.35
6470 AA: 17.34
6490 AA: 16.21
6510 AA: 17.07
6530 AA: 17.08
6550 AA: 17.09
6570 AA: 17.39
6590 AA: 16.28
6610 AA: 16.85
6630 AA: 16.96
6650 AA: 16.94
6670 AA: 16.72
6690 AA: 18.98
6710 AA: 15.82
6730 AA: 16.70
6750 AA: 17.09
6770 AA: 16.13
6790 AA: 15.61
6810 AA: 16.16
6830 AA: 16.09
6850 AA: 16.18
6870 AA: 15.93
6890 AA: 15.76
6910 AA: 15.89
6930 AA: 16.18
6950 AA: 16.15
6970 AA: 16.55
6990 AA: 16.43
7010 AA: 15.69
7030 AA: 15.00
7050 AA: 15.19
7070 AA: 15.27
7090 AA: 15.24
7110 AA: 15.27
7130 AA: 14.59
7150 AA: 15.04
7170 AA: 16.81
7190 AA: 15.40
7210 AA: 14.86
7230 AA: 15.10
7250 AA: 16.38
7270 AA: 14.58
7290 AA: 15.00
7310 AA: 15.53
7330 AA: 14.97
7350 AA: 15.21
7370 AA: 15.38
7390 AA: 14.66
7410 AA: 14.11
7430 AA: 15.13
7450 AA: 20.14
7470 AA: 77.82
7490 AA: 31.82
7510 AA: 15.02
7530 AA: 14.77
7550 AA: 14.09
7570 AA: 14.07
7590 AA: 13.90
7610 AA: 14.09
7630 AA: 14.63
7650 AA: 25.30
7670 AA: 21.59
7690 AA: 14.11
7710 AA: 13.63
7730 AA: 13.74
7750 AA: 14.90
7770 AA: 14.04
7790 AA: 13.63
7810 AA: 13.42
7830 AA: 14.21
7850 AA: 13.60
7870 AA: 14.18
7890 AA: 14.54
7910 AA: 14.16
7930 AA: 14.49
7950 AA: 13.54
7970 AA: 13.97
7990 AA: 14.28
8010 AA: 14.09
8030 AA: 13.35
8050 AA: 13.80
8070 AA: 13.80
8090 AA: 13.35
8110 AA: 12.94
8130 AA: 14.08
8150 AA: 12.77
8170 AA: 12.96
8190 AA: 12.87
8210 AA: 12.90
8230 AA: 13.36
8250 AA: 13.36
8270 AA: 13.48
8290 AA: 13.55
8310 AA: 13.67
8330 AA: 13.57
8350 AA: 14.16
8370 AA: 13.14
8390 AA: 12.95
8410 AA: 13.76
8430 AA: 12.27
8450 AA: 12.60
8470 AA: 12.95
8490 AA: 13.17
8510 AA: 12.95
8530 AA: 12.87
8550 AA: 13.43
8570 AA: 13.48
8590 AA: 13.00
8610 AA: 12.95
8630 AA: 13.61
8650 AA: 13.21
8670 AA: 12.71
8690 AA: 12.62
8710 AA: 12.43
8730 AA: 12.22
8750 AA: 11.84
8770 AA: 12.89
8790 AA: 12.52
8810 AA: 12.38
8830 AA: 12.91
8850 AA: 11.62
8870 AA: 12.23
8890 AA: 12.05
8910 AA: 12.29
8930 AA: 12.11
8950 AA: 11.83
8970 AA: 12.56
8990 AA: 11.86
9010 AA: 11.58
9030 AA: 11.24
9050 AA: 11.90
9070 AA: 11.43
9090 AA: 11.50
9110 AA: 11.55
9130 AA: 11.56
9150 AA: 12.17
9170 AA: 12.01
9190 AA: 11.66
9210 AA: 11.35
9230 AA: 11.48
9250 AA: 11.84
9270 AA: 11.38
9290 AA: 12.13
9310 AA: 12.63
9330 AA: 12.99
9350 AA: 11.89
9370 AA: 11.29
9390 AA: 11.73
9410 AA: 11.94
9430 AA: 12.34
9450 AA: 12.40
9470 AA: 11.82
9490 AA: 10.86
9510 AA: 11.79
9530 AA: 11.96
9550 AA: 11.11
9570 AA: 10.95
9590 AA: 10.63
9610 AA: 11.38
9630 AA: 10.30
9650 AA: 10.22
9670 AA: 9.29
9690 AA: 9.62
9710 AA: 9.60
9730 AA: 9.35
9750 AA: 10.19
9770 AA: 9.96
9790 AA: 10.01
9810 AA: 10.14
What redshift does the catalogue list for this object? 0.14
